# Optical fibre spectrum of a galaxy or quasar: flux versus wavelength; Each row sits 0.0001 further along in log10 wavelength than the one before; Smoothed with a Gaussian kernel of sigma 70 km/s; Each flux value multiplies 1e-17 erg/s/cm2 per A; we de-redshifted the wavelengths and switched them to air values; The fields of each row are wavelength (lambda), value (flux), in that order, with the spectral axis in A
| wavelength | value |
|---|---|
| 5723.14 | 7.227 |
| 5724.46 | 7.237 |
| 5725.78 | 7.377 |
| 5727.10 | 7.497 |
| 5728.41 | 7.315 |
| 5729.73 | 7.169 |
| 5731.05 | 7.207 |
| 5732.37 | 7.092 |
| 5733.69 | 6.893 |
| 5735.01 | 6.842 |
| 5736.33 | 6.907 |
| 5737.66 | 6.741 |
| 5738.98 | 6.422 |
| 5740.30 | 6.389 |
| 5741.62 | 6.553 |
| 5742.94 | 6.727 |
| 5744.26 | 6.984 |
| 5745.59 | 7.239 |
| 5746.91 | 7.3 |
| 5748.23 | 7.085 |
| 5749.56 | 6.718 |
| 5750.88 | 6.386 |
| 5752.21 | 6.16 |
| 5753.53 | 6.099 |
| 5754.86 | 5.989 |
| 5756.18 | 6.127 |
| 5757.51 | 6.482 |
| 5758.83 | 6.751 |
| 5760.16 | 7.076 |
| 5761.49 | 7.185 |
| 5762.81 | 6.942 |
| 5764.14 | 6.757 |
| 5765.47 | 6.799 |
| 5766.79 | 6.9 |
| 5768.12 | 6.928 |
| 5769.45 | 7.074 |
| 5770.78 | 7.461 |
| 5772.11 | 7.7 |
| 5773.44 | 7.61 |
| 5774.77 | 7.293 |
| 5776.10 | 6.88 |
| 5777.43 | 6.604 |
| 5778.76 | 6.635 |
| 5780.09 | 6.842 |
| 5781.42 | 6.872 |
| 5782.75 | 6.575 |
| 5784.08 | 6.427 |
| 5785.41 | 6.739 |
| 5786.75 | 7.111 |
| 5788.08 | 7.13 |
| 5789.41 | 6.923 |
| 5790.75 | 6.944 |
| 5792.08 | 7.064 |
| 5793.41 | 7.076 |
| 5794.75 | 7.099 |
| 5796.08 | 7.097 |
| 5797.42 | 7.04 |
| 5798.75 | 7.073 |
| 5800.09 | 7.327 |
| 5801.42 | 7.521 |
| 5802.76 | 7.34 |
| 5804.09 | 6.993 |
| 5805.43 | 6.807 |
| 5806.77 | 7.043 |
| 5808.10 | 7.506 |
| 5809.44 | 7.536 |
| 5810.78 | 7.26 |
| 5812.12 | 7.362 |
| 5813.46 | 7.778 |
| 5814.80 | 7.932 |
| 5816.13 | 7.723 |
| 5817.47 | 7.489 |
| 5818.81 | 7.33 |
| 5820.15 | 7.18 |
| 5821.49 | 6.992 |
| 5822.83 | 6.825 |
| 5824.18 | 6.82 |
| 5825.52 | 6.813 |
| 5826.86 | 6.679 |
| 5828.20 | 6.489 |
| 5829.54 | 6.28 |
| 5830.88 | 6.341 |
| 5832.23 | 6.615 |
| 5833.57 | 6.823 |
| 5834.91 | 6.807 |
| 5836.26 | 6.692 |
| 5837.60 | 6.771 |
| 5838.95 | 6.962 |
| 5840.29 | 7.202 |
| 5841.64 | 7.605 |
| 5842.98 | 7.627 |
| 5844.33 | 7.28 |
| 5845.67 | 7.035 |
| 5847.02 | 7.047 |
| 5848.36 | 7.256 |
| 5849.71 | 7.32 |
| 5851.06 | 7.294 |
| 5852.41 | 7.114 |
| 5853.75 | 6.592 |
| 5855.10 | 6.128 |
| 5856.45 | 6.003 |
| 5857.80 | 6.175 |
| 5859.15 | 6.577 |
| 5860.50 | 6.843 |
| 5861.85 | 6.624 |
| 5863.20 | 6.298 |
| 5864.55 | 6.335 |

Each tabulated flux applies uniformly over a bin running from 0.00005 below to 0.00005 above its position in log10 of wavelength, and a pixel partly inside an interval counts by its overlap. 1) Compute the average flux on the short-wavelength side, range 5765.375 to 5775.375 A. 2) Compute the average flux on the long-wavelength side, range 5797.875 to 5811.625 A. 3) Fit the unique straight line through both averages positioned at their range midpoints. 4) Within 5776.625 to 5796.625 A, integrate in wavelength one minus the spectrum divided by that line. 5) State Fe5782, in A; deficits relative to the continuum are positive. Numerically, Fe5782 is 1.0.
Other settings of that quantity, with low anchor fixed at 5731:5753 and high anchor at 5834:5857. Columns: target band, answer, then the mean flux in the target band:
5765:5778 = -0.6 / 7.13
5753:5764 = 0.4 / 6.59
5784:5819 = -1.6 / 7.22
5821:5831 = 0.4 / 6.67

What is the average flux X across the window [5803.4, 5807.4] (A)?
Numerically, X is 6.95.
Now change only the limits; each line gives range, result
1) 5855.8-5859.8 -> 6.25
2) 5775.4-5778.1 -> 6.75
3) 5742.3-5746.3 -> 6.99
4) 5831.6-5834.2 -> 6.73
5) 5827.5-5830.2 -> 6.4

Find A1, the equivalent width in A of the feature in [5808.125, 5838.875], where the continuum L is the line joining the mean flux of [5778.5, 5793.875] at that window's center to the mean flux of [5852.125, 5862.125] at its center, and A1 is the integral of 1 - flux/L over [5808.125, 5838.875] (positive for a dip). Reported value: -1.7 A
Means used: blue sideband 6.87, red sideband 6.48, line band 7.03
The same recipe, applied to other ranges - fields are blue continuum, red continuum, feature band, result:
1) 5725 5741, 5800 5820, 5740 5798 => 2.6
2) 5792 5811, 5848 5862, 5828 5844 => 0.0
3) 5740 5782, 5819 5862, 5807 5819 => -1.2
